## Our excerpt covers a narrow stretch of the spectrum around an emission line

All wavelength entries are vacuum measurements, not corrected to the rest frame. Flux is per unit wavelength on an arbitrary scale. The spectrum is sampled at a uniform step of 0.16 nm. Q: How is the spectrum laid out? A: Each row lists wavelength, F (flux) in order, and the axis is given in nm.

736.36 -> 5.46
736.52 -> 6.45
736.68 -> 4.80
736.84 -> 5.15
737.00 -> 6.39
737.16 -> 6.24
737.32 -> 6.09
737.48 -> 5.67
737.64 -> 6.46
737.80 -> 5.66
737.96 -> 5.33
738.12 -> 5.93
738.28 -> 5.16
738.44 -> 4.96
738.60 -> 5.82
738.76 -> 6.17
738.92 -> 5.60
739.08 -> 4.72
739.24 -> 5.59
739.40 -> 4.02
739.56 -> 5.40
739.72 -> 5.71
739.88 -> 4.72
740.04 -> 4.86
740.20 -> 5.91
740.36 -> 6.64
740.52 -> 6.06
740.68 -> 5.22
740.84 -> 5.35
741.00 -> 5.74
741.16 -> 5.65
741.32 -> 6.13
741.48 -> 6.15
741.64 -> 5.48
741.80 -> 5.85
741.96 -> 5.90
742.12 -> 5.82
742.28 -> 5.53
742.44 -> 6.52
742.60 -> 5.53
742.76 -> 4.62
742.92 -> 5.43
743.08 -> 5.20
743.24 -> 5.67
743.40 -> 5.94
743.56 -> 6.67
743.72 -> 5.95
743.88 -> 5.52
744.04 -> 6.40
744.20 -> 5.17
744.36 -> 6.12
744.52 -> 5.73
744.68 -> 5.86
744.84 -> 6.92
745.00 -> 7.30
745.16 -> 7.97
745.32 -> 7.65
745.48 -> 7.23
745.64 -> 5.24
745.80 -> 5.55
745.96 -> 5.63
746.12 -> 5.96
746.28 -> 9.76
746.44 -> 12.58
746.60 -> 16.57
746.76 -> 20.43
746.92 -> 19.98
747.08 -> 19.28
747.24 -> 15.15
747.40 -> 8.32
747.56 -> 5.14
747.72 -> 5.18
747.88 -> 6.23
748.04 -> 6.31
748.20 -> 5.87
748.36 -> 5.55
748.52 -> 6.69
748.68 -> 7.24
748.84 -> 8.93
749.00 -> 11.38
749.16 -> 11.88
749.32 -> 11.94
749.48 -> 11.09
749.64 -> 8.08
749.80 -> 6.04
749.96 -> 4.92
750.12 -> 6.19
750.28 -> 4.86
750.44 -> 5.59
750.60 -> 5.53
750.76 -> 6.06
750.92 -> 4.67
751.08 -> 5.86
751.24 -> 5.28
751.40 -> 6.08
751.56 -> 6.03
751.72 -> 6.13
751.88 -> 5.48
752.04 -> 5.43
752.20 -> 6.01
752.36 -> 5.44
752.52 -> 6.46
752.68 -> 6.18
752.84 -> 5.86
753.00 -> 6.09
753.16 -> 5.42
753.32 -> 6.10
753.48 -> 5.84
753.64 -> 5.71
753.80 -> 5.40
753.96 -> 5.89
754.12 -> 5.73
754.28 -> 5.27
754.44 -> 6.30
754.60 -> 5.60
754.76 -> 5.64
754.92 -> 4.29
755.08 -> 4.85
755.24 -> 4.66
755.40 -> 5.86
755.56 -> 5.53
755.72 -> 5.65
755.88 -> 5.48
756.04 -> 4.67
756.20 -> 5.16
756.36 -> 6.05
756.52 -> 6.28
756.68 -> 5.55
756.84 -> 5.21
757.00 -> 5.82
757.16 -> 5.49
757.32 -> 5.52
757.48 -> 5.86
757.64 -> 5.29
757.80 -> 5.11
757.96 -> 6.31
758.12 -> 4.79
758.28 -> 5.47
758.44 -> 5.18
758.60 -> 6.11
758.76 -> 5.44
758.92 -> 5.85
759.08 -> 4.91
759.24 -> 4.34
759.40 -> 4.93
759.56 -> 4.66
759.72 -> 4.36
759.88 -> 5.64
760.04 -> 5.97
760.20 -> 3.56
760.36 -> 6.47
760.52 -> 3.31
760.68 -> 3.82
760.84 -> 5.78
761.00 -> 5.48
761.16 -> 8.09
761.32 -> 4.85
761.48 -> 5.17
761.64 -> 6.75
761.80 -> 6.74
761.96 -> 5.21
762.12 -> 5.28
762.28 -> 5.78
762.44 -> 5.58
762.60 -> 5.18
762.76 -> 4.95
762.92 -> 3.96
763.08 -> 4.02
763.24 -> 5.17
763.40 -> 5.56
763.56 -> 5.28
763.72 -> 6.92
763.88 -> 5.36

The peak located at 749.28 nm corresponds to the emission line [N II]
